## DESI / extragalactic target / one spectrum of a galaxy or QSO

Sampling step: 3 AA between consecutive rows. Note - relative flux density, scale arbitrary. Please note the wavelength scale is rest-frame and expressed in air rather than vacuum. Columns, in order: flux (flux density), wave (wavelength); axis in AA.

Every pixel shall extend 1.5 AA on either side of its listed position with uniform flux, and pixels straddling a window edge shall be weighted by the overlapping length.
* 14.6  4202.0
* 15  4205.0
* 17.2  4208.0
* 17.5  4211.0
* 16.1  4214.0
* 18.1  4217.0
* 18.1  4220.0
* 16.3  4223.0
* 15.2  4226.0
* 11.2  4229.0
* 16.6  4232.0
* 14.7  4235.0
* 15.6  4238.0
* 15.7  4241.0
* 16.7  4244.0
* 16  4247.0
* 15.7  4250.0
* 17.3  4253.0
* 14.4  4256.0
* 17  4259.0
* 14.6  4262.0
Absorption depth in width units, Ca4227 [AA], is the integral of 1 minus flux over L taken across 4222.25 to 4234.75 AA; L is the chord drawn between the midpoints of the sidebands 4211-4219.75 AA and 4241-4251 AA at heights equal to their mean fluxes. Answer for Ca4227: 1.54 AA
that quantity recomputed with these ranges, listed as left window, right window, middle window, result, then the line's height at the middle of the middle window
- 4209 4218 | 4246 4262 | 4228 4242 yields 1.41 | 16.5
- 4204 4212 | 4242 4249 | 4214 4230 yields 0.51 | 16.5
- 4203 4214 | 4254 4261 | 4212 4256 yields 0.40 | 16.1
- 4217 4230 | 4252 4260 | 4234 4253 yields 0.08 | 16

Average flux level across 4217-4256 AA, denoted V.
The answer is 15.8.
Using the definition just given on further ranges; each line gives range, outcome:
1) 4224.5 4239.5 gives 14.7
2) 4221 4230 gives 14.6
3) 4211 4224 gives 17.2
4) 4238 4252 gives 16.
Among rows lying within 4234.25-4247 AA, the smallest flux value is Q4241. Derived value 14.7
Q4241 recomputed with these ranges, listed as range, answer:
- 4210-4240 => 11.2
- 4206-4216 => 16.1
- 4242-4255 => 15.7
